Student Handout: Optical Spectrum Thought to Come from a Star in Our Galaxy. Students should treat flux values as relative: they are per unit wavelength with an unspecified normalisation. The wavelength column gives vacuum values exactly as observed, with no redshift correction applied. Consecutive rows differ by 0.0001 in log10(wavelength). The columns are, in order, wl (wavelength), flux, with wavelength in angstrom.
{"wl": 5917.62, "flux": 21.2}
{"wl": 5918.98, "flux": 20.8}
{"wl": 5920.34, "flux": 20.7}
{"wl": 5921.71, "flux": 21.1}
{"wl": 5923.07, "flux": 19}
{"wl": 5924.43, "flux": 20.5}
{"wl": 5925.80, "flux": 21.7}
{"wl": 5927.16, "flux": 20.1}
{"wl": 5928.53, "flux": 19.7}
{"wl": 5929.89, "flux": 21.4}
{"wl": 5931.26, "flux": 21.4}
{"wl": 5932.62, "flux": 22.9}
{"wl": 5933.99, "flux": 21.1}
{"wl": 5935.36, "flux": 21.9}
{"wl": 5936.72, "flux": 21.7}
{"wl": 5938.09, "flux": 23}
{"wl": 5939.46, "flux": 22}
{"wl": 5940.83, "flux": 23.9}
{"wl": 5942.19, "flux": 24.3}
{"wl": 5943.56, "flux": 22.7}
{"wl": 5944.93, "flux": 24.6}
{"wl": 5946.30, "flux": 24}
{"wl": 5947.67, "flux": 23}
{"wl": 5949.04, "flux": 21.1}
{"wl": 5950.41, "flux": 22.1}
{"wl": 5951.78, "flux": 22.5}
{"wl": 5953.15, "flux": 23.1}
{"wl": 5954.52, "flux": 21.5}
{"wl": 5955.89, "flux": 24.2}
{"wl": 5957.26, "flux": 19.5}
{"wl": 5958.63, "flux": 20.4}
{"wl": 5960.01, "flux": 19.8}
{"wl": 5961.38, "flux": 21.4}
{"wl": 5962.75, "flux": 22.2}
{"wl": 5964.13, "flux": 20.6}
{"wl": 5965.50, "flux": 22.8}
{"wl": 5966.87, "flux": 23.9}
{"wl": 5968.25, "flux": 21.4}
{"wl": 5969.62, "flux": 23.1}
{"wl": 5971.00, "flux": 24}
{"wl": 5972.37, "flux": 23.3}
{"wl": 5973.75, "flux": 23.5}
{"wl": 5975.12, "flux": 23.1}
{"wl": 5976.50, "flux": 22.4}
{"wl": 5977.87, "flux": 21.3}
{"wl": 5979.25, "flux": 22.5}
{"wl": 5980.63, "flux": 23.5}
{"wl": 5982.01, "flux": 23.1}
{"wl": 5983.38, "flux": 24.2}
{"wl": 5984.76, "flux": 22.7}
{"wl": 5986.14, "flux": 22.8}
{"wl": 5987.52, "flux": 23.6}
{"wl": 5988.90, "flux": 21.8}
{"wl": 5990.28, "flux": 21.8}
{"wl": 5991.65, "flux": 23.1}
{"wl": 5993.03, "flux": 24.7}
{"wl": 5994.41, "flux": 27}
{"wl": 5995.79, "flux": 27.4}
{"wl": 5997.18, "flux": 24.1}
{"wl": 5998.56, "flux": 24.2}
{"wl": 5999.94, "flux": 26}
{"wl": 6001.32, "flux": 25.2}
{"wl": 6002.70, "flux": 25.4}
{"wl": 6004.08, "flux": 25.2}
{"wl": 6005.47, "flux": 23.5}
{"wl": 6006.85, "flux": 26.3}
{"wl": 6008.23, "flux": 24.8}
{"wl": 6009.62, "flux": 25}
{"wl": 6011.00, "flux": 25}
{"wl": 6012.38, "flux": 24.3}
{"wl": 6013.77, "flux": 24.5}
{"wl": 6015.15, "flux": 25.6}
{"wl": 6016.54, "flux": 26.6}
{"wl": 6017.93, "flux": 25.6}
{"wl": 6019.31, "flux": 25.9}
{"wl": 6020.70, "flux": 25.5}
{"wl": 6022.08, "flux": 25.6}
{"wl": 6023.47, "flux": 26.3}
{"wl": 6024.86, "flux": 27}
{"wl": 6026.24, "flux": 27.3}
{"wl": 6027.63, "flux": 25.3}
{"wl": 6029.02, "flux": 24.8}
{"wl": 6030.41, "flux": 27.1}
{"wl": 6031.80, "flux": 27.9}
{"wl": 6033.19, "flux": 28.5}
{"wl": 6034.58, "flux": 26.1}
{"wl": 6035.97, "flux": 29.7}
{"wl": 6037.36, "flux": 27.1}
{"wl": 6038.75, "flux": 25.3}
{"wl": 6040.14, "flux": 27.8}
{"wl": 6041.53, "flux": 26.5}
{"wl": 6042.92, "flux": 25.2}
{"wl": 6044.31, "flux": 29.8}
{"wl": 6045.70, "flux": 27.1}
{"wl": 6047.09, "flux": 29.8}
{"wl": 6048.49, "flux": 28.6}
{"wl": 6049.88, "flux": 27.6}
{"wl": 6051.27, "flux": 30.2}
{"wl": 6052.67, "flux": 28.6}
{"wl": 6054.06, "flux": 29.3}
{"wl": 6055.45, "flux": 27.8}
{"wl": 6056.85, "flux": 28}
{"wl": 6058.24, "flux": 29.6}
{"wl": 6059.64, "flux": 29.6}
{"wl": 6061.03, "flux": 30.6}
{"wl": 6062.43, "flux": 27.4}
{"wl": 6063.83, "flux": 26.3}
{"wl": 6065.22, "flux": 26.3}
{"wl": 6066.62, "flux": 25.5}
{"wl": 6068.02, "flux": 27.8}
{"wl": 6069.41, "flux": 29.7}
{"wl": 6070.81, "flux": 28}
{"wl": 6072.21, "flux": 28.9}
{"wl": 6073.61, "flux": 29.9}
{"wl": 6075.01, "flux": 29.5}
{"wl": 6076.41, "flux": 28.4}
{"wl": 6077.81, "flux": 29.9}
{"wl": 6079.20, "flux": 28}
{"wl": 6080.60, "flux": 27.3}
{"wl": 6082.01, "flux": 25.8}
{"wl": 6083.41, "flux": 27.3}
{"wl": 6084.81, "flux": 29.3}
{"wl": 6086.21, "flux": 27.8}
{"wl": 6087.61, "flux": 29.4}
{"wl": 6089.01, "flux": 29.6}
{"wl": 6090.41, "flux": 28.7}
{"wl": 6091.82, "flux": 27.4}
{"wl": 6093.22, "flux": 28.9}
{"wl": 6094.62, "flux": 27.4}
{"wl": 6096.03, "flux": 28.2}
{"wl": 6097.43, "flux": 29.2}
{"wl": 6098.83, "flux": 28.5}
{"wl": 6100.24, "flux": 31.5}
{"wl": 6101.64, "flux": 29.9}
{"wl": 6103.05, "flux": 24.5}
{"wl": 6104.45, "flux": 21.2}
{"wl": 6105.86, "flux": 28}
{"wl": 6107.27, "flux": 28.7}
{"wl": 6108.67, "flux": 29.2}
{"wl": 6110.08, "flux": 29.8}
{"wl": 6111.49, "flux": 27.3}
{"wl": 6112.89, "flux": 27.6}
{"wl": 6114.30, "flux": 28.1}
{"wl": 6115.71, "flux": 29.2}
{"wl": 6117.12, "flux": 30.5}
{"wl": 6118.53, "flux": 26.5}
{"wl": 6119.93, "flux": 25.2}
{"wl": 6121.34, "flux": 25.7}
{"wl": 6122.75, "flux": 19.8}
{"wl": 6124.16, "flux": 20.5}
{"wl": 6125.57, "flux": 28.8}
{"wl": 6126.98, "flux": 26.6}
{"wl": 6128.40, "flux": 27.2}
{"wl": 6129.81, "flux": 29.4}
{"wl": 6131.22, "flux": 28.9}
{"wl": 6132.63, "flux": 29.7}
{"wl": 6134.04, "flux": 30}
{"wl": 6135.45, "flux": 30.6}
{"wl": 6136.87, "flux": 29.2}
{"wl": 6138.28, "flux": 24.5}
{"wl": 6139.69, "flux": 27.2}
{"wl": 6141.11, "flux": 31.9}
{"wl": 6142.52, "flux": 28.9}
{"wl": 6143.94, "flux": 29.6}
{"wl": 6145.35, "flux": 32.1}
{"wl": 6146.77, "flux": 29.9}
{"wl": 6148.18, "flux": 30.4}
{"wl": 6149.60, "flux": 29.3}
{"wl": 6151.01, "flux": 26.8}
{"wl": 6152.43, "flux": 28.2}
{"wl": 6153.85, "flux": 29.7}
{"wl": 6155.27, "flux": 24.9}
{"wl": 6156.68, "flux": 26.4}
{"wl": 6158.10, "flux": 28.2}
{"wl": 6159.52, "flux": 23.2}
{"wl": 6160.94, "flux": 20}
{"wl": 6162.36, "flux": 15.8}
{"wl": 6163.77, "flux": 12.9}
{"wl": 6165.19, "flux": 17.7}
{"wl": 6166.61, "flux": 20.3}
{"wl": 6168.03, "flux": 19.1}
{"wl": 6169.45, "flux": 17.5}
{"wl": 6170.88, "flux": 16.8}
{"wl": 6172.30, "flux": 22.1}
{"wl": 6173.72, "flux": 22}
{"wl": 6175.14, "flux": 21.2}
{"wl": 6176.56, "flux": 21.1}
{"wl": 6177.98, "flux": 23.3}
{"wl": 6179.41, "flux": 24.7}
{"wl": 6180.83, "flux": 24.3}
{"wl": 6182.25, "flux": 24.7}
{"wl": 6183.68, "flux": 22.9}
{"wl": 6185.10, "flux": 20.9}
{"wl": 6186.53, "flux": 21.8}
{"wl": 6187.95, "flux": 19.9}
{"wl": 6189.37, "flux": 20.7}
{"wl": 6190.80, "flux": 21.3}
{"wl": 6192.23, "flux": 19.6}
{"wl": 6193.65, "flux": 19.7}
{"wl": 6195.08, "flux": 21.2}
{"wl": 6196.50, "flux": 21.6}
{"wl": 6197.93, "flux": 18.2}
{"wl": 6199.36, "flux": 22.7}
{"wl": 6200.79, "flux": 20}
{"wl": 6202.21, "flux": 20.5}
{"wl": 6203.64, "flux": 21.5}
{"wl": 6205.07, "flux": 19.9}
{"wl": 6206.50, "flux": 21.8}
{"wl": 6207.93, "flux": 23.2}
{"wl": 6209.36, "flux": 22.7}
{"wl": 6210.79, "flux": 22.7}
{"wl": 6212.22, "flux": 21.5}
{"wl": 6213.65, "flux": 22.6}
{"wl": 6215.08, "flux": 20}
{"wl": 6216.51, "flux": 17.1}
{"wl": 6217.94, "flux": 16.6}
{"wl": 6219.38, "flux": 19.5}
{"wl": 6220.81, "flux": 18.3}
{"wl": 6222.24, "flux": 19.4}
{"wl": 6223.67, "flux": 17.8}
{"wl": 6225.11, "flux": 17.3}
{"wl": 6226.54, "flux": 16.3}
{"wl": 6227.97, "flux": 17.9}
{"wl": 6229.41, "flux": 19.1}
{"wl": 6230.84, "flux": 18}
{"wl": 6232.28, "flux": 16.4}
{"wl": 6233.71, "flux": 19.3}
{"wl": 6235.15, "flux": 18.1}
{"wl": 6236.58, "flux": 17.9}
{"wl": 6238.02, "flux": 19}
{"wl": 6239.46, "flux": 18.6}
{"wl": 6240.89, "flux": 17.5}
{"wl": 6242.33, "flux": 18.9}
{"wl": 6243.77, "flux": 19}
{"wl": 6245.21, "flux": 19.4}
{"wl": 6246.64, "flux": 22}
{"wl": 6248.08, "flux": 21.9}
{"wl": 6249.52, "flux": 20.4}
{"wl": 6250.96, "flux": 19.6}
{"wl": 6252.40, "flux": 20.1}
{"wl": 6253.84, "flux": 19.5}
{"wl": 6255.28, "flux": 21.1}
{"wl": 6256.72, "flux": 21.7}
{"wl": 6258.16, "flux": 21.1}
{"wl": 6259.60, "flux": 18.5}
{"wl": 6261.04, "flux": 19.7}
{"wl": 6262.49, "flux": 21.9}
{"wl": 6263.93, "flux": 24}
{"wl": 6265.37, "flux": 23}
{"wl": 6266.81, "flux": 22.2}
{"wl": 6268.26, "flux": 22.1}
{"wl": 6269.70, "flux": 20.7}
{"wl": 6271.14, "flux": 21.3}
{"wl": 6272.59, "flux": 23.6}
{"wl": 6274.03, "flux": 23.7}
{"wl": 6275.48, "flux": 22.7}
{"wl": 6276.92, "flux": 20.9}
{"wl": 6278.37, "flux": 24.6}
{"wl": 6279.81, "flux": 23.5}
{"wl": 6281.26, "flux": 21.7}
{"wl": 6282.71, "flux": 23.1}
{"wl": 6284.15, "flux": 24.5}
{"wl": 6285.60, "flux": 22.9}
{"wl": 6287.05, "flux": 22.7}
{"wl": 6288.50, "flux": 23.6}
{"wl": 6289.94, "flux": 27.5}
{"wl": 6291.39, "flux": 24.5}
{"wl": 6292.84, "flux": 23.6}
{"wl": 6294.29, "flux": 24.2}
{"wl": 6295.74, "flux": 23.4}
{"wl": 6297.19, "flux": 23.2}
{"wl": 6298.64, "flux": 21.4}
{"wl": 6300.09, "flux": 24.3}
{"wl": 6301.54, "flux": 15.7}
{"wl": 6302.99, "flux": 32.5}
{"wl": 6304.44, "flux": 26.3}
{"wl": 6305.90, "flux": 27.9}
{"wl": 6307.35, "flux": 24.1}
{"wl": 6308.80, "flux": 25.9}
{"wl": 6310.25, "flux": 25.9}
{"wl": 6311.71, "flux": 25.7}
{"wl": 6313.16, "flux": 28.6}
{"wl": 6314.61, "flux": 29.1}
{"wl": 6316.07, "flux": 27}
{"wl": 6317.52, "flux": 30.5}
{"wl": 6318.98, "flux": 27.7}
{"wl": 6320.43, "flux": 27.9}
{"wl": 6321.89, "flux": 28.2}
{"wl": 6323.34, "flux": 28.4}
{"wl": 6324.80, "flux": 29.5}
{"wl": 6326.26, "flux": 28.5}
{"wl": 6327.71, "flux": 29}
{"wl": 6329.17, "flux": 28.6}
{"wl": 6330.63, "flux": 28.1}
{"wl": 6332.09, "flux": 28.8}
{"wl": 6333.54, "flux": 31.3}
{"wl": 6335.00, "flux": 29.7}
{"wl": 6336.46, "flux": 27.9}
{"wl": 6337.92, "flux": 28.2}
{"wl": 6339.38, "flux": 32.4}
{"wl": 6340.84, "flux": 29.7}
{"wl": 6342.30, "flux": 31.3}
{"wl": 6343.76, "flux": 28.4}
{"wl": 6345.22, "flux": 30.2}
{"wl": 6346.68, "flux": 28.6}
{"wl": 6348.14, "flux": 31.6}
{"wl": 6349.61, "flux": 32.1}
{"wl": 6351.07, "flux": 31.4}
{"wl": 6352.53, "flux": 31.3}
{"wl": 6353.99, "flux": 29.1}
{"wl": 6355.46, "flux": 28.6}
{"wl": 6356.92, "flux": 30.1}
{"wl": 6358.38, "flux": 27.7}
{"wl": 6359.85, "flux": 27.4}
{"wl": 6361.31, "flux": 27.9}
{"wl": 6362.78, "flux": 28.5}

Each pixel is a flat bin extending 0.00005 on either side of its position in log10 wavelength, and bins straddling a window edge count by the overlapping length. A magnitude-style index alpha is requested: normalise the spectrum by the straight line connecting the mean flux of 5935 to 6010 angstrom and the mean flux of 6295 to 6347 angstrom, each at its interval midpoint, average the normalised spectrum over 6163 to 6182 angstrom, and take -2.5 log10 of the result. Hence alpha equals 0.26 mag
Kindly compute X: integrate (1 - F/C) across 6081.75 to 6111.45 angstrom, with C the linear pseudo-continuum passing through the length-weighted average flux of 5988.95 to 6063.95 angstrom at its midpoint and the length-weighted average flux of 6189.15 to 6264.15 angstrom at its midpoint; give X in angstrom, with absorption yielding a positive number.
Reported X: -4.8 angstrom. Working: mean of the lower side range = 26.5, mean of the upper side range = 19.9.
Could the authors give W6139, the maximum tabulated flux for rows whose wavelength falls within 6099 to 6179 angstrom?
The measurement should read 32.1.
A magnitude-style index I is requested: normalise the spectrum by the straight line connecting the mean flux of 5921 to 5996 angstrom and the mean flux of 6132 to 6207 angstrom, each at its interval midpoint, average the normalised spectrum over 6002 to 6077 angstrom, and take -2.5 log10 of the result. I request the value -0.19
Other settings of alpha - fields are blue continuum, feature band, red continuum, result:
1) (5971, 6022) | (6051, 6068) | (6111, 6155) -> -0.09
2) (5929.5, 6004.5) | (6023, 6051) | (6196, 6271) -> -0.22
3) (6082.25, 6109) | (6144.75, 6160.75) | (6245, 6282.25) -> -0.08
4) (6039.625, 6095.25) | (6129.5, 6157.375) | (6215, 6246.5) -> -0.22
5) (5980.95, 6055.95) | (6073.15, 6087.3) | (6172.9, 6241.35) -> -0.18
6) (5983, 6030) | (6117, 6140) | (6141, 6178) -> -0.12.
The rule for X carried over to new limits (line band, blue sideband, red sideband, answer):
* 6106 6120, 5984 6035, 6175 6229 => -3.4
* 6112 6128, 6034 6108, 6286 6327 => 0.8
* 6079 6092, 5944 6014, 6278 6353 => -1.9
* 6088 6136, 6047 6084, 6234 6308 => -1.4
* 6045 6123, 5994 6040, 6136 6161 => -3.2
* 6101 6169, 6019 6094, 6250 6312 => -0.6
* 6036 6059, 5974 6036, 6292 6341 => -2.6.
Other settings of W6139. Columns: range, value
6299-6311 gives 32.5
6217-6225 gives 19.5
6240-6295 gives 27.5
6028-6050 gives 29.8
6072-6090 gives 29.9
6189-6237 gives 23.2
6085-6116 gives 31.5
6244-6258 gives 22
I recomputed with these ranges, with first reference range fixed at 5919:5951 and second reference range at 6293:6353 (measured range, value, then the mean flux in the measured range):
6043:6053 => -0.21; 28.6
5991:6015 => -0.10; 25.1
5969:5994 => -0.02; 23.1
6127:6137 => -0.17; 29.1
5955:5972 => 0.02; 22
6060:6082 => -0.17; 28.2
